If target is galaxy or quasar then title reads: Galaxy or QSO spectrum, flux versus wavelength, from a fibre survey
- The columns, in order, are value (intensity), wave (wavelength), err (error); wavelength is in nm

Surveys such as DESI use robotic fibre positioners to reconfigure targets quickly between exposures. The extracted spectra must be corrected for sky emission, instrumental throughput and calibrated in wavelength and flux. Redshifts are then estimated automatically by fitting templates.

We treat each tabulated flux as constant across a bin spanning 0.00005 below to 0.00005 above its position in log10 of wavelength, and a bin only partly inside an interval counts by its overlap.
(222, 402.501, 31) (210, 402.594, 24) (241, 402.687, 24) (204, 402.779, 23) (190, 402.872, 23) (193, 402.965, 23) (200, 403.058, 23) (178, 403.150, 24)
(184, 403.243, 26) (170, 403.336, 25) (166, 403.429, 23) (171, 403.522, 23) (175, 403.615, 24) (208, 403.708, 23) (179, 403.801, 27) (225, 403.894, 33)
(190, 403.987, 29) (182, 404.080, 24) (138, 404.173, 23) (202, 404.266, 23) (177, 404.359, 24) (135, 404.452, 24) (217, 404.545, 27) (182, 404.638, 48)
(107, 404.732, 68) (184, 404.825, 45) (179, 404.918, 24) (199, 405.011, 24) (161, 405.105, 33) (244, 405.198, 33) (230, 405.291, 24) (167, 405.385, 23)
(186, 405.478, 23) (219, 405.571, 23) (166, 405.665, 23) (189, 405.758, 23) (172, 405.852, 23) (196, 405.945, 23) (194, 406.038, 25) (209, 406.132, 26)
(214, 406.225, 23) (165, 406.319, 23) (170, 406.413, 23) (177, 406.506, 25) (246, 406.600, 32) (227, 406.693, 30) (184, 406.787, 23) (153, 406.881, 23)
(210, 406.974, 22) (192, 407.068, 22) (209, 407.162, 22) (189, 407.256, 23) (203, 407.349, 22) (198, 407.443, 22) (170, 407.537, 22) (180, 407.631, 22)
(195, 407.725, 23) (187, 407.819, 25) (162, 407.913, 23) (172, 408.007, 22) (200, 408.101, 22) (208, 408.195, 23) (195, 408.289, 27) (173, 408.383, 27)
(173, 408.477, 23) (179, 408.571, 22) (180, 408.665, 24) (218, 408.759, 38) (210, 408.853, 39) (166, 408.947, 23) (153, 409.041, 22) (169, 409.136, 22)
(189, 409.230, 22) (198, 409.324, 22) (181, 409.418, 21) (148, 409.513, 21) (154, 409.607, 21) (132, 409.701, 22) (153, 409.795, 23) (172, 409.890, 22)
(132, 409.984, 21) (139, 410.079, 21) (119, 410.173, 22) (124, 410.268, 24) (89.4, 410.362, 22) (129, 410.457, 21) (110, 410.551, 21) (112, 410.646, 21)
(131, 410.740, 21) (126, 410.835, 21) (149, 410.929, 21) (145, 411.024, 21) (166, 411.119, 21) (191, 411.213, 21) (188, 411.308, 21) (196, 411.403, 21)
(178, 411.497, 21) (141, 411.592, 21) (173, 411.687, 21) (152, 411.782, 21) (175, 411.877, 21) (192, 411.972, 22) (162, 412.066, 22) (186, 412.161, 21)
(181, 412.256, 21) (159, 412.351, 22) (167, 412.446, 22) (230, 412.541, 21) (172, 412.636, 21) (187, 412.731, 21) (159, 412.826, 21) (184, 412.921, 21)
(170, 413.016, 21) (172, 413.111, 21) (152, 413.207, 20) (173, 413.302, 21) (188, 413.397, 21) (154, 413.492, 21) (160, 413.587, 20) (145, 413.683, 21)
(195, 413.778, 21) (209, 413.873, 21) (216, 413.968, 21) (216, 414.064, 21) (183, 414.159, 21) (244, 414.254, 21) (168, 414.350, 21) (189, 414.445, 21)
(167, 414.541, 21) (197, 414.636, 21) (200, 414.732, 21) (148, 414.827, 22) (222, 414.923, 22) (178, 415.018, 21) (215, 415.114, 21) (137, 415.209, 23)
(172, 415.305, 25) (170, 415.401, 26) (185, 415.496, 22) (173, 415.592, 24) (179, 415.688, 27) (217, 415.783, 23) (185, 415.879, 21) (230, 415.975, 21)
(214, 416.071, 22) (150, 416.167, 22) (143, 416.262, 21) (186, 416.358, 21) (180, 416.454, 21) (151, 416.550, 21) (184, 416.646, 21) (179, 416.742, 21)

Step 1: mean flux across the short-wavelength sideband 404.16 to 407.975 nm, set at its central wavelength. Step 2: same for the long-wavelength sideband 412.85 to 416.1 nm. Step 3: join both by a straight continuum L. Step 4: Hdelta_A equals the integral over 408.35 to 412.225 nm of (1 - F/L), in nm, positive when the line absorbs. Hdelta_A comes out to 0.55 nm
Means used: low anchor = 188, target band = 160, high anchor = 185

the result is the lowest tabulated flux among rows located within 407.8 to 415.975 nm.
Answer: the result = 89.4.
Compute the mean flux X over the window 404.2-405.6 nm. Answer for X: 185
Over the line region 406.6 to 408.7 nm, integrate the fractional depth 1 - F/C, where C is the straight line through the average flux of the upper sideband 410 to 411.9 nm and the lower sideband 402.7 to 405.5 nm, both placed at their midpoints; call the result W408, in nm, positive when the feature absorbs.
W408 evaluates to -0.31 nm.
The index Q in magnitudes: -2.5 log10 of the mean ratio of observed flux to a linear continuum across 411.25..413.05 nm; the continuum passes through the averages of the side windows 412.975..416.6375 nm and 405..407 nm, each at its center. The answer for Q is 0.06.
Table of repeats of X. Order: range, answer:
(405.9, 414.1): 174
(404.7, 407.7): 191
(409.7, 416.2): 171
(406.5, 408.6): 191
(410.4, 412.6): 162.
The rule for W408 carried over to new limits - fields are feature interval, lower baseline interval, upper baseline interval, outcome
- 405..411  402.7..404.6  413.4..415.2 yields 0.35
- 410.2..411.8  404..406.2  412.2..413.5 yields 0.28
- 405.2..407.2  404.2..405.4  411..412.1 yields -0.16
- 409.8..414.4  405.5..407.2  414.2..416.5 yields 0.55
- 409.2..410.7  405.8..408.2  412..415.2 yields 0.36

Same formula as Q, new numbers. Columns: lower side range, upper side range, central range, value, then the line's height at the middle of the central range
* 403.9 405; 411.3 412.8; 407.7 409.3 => -0.05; 176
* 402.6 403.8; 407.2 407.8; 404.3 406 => 0.03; 190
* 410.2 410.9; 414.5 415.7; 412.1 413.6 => -0.17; 150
